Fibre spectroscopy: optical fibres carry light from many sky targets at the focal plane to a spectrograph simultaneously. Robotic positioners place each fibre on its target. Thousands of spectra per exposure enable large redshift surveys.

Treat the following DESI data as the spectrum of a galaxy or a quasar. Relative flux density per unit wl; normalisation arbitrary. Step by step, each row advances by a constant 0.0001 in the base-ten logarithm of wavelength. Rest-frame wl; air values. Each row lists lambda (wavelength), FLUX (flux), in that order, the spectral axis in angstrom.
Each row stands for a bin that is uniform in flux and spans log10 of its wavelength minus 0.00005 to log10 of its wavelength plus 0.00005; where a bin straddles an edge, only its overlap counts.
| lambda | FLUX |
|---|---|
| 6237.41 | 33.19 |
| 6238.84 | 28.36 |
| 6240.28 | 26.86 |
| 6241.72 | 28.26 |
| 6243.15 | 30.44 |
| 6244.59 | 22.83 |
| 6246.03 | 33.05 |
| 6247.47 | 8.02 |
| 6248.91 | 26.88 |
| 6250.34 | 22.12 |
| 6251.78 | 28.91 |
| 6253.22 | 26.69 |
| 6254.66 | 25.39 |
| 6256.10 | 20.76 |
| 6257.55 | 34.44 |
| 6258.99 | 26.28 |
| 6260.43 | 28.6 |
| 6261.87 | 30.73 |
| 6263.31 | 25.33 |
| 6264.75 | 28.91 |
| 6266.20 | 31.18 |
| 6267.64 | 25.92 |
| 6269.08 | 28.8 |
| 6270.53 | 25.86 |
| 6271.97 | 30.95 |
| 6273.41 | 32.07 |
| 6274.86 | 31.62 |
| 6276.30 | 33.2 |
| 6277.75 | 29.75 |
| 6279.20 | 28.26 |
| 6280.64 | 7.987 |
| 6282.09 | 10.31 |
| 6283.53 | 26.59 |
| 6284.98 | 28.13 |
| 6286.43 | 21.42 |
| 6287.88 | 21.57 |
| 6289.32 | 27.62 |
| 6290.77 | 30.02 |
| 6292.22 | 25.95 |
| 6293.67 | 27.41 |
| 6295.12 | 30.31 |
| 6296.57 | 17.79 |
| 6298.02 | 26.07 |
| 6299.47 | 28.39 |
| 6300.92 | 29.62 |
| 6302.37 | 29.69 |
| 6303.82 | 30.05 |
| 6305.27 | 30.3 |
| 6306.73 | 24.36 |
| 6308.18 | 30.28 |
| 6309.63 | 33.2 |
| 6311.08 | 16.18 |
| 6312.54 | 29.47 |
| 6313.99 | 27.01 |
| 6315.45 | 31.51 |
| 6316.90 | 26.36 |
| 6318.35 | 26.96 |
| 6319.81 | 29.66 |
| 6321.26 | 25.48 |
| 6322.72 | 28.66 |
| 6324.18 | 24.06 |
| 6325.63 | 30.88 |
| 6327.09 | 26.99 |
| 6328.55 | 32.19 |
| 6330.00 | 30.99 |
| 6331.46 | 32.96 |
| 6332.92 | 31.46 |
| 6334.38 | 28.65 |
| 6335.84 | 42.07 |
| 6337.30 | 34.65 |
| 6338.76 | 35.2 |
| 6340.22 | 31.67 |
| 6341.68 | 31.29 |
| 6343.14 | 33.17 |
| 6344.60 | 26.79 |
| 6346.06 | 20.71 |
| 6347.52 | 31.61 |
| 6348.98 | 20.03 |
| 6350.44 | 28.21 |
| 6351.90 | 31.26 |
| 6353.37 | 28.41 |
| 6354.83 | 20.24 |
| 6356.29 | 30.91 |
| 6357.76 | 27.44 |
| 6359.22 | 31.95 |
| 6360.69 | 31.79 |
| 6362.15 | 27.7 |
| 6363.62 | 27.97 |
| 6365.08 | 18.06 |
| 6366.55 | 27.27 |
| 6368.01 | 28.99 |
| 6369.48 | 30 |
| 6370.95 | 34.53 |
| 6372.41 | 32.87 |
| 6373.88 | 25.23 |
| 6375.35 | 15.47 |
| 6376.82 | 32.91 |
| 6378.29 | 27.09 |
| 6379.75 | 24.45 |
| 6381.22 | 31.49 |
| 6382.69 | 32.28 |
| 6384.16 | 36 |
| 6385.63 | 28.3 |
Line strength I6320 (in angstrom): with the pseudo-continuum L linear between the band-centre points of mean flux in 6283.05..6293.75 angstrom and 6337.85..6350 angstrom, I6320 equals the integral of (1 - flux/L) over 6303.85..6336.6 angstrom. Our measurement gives -1.69 angstrom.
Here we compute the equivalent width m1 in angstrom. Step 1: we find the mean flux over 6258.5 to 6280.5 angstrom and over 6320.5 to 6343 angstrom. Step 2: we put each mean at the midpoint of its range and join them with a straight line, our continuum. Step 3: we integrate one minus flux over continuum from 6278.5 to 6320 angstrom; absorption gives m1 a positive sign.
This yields 5.5 angstrom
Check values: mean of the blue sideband 28.6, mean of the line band 25.9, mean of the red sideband 31.2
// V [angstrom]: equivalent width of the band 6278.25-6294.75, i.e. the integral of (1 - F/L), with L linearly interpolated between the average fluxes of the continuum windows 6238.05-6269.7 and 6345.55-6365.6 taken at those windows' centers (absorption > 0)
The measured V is 2.1 angstrom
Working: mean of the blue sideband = 26.8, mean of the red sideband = 27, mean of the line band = 23.4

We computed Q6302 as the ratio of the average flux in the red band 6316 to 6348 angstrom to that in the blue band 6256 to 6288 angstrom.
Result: 1.1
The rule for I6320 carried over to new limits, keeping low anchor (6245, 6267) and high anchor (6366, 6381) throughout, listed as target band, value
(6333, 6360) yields -2.0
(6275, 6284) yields 1.2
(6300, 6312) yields -0.4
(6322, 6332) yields -0.8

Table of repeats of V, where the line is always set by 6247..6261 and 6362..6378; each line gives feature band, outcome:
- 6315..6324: -0.5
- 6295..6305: -0.5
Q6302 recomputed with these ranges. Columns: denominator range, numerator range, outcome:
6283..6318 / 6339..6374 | 1.05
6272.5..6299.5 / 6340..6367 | 1.09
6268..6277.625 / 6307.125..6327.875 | 0.91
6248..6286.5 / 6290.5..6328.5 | 1.04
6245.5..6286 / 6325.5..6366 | 1.12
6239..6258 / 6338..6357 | 1.11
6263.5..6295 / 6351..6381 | 1.05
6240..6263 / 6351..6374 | 1.09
